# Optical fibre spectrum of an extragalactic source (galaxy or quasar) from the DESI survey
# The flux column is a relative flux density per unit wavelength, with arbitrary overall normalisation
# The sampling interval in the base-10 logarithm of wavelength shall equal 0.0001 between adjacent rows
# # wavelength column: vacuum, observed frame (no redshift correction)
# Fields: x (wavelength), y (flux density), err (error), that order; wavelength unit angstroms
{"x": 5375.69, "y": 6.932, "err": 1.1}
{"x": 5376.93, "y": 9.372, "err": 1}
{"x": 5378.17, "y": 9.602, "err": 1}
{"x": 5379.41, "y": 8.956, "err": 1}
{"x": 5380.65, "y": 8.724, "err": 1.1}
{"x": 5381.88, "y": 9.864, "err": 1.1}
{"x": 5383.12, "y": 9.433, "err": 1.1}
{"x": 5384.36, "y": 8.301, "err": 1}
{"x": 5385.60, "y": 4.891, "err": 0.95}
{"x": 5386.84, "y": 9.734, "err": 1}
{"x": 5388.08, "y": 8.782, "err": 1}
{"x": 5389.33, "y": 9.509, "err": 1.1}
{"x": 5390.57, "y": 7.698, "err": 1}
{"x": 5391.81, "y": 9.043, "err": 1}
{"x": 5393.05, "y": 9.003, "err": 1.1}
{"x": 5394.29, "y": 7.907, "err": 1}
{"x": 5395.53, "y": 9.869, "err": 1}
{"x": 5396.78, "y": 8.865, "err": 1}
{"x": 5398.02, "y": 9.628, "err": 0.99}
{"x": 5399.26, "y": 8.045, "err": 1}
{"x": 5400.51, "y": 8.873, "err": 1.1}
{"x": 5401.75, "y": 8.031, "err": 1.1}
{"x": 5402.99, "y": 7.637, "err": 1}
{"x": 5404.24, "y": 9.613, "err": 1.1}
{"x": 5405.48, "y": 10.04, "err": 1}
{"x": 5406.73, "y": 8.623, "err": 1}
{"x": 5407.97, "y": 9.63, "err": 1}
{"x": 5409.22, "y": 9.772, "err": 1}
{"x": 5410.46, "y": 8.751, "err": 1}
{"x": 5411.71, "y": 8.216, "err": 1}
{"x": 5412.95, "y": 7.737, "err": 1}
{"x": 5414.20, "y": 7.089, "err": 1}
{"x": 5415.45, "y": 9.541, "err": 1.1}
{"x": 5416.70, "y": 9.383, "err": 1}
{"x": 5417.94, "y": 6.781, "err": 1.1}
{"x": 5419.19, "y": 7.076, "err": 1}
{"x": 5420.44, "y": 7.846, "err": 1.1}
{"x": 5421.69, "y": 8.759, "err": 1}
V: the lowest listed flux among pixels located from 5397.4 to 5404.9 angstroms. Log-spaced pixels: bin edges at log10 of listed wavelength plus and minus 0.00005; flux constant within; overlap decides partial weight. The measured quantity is 7.637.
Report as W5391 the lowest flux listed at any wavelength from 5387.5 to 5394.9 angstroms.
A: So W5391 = 7.698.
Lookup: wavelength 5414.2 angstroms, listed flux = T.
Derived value 7.089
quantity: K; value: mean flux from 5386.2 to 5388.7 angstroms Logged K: 9.23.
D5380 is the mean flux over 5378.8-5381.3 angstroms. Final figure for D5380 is 8.88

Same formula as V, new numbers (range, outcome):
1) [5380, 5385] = 8.301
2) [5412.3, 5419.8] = 6.781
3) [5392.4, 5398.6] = 7.907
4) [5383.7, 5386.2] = 4.891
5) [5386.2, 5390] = 8.782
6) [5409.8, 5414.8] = 7.089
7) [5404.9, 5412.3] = 8.216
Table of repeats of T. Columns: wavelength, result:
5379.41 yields 8.956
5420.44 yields 7.846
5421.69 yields 8.759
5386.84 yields 9.734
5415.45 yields 9.541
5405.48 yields 10.04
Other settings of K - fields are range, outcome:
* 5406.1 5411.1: 9.19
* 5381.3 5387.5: 8.44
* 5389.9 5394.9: 8.44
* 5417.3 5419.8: 6.96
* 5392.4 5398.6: 9.05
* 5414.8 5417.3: 9.42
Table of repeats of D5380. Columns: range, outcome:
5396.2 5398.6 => 9.26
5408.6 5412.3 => 8.92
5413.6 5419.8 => 7.98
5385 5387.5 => 7.36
